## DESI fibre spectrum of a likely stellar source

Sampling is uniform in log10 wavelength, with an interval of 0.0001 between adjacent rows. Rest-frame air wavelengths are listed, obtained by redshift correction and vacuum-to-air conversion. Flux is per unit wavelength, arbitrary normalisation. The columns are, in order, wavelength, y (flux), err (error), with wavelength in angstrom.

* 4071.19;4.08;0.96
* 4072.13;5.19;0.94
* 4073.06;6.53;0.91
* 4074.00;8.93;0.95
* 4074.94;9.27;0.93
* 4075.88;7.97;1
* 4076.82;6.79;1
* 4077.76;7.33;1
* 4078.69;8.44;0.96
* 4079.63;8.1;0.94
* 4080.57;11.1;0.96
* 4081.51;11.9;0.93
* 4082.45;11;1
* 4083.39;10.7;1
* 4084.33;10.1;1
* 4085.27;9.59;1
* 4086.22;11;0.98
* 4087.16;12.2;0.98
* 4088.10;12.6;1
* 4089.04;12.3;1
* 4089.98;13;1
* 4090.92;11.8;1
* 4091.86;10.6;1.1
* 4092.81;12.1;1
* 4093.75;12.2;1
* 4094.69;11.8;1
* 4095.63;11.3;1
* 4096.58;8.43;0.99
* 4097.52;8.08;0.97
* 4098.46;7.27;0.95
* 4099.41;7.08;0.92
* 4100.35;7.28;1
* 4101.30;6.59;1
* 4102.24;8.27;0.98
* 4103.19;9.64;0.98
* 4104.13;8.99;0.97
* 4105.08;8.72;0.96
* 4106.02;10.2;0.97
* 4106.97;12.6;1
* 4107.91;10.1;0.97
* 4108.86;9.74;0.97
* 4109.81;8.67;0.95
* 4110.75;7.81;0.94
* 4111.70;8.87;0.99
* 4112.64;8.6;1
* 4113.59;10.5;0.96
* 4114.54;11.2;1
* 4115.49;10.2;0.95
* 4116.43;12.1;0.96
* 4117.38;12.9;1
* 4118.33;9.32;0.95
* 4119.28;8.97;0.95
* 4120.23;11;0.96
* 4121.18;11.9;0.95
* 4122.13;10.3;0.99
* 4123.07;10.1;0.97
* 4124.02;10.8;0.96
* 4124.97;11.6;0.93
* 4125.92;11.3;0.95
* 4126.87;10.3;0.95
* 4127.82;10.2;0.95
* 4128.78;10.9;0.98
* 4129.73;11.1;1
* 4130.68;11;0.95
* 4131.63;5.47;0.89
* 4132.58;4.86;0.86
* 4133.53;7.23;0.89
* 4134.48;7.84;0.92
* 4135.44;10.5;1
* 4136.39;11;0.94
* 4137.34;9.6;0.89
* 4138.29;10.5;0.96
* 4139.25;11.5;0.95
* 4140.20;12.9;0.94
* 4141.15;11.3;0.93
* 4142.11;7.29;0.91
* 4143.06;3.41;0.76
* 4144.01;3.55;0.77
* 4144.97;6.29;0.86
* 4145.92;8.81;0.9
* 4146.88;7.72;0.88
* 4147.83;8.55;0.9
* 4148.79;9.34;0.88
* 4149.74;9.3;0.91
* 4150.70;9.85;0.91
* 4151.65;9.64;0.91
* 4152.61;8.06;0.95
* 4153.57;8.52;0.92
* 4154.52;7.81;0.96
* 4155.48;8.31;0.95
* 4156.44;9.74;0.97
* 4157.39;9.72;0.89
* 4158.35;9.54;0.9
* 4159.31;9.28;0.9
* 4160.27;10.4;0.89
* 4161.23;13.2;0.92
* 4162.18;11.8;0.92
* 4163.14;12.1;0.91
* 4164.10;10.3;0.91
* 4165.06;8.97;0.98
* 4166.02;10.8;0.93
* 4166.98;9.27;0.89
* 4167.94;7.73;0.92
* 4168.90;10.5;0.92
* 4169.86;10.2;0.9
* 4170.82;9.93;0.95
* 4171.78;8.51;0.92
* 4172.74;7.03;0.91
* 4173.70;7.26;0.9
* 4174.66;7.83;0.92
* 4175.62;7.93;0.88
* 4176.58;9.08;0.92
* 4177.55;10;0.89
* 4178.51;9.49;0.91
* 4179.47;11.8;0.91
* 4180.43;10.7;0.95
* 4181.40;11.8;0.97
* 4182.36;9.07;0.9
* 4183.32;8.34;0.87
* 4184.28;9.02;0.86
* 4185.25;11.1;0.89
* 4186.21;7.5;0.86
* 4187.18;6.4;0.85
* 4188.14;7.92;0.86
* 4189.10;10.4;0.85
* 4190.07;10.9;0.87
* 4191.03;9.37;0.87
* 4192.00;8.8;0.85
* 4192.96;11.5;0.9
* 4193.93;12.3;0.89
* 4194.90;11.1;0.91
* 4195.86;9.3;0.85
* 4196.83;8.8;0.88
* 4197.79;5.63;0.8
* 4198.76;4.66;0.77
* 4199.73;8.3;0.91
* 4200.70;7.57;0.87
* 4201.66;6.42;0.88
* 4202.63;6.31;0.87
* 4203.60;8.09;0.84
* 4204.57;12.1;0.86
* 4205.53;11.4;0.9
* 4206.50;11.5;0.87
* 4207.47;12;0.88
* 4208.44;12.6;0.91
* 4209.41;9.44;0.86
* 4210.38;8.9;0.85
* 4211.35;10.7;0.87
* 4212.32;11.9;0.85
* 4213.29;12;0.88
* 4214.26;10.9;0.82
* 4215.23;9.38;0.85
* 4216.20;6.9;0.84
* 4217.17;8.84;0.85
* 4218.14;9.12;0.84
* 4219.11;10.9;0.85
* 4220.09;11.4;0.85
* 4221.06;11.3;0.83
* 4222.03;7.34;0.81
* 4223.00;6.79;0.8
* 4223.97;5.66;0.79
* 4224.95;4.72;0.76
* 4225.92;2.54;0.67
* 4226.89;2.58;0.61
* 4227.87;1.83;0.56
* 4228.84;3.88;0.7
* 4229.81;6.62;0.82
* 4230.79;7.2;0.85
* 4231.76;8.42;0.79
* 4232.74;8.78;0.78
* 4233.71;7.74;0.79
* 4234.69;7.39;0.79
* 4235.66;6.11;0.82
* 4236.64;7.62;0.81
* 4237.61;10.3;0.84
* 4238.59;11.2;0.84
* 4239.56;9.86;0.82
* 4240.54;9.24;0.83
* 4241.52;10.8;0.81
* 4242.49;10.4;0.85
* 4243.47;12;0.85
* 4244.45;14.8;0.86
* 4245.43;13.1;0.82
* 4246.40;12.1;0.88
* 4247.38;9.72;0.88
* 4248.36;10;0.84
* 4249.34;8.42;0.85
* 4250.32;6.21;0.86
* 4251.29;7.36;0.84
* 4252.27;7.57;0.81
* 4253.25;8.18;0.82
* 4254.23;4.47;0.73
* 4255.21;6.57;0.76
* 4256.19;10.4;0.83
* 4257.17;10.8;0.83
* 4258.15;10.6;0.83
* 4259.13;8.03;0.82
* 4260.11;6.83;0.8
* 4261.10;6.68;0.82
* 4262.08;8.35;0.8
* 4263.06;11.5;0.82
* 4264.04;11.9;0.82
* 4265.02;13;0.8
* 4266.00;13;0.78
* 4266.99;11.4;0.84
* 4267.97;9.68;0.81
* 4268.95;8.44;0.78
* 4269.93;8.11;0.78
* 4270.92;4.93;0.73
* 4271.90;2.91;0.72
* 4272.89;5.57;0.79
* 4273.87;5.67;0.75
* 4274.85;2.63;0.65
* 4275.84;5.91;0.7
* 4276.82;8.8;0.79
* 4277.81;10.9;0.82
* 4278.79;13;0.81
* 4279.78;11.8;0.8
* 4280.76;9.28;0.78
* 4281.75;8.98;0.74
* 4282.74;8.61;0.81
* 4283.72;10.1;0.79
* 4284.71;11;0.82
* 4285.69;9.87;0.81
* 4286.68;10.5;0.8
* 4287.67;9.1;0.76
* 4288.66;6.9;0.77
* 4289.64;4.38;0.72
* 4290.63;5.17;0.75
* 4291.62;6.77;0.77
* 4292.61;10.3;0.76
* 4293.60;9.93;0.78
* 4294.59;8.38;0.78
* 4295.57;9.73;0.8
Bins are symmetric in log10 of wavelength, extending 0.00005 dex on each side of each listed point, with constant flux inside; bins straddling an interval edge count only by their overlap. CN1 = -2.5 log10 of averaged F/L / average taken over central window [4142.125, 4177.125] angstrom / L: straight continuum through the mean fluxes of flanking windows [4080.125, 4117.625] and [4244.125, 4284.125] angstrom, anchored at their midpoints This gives 0.099 mag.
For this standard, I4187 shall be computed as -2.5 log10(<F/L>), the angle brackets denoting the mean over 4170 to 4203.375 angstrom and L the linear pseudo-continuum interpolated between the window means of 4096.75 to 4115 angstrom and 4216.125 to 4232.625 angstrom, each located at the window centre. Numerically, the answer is -0.18 mag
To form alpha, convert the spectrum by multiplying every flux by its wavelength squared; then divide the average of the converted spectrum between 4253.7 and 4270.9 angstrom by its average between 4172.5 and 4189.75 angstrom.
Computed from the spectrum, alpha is 1.06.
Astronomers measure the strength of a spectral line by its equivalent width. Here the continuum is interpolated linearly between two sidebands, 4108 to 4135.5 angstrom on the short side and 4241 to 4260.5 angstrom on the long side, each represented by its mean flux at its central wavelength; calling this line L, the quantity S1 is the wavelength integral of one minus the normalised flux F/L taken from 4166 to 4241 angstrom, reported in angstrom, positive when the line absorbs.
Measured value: 6.3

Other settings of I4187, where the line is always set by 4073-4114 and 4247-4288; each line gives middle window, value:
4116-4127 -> -0.14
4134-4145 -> 0.07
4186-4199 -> 0.02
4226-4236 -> 0.45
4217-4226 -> 0.12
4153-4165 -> -0.07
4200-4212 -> -0.08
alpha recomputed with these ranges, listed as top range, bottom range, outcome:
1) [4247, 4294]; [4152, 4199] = 0.95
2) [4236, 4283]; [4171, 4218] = 1.00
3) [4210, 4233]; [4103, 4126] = 0.81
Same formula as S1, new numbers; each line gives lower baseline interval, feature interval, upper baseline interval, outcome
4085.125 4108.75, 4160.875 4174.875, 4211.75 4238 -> -1.42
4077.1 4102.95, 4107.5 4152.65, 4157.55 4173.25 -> 2.41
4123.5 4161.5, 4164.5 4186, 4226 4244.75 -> -1.41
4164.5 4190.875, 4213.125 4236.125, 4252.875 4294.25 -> 4.04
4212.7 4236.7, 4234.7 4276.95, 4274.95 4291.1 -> -3.52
